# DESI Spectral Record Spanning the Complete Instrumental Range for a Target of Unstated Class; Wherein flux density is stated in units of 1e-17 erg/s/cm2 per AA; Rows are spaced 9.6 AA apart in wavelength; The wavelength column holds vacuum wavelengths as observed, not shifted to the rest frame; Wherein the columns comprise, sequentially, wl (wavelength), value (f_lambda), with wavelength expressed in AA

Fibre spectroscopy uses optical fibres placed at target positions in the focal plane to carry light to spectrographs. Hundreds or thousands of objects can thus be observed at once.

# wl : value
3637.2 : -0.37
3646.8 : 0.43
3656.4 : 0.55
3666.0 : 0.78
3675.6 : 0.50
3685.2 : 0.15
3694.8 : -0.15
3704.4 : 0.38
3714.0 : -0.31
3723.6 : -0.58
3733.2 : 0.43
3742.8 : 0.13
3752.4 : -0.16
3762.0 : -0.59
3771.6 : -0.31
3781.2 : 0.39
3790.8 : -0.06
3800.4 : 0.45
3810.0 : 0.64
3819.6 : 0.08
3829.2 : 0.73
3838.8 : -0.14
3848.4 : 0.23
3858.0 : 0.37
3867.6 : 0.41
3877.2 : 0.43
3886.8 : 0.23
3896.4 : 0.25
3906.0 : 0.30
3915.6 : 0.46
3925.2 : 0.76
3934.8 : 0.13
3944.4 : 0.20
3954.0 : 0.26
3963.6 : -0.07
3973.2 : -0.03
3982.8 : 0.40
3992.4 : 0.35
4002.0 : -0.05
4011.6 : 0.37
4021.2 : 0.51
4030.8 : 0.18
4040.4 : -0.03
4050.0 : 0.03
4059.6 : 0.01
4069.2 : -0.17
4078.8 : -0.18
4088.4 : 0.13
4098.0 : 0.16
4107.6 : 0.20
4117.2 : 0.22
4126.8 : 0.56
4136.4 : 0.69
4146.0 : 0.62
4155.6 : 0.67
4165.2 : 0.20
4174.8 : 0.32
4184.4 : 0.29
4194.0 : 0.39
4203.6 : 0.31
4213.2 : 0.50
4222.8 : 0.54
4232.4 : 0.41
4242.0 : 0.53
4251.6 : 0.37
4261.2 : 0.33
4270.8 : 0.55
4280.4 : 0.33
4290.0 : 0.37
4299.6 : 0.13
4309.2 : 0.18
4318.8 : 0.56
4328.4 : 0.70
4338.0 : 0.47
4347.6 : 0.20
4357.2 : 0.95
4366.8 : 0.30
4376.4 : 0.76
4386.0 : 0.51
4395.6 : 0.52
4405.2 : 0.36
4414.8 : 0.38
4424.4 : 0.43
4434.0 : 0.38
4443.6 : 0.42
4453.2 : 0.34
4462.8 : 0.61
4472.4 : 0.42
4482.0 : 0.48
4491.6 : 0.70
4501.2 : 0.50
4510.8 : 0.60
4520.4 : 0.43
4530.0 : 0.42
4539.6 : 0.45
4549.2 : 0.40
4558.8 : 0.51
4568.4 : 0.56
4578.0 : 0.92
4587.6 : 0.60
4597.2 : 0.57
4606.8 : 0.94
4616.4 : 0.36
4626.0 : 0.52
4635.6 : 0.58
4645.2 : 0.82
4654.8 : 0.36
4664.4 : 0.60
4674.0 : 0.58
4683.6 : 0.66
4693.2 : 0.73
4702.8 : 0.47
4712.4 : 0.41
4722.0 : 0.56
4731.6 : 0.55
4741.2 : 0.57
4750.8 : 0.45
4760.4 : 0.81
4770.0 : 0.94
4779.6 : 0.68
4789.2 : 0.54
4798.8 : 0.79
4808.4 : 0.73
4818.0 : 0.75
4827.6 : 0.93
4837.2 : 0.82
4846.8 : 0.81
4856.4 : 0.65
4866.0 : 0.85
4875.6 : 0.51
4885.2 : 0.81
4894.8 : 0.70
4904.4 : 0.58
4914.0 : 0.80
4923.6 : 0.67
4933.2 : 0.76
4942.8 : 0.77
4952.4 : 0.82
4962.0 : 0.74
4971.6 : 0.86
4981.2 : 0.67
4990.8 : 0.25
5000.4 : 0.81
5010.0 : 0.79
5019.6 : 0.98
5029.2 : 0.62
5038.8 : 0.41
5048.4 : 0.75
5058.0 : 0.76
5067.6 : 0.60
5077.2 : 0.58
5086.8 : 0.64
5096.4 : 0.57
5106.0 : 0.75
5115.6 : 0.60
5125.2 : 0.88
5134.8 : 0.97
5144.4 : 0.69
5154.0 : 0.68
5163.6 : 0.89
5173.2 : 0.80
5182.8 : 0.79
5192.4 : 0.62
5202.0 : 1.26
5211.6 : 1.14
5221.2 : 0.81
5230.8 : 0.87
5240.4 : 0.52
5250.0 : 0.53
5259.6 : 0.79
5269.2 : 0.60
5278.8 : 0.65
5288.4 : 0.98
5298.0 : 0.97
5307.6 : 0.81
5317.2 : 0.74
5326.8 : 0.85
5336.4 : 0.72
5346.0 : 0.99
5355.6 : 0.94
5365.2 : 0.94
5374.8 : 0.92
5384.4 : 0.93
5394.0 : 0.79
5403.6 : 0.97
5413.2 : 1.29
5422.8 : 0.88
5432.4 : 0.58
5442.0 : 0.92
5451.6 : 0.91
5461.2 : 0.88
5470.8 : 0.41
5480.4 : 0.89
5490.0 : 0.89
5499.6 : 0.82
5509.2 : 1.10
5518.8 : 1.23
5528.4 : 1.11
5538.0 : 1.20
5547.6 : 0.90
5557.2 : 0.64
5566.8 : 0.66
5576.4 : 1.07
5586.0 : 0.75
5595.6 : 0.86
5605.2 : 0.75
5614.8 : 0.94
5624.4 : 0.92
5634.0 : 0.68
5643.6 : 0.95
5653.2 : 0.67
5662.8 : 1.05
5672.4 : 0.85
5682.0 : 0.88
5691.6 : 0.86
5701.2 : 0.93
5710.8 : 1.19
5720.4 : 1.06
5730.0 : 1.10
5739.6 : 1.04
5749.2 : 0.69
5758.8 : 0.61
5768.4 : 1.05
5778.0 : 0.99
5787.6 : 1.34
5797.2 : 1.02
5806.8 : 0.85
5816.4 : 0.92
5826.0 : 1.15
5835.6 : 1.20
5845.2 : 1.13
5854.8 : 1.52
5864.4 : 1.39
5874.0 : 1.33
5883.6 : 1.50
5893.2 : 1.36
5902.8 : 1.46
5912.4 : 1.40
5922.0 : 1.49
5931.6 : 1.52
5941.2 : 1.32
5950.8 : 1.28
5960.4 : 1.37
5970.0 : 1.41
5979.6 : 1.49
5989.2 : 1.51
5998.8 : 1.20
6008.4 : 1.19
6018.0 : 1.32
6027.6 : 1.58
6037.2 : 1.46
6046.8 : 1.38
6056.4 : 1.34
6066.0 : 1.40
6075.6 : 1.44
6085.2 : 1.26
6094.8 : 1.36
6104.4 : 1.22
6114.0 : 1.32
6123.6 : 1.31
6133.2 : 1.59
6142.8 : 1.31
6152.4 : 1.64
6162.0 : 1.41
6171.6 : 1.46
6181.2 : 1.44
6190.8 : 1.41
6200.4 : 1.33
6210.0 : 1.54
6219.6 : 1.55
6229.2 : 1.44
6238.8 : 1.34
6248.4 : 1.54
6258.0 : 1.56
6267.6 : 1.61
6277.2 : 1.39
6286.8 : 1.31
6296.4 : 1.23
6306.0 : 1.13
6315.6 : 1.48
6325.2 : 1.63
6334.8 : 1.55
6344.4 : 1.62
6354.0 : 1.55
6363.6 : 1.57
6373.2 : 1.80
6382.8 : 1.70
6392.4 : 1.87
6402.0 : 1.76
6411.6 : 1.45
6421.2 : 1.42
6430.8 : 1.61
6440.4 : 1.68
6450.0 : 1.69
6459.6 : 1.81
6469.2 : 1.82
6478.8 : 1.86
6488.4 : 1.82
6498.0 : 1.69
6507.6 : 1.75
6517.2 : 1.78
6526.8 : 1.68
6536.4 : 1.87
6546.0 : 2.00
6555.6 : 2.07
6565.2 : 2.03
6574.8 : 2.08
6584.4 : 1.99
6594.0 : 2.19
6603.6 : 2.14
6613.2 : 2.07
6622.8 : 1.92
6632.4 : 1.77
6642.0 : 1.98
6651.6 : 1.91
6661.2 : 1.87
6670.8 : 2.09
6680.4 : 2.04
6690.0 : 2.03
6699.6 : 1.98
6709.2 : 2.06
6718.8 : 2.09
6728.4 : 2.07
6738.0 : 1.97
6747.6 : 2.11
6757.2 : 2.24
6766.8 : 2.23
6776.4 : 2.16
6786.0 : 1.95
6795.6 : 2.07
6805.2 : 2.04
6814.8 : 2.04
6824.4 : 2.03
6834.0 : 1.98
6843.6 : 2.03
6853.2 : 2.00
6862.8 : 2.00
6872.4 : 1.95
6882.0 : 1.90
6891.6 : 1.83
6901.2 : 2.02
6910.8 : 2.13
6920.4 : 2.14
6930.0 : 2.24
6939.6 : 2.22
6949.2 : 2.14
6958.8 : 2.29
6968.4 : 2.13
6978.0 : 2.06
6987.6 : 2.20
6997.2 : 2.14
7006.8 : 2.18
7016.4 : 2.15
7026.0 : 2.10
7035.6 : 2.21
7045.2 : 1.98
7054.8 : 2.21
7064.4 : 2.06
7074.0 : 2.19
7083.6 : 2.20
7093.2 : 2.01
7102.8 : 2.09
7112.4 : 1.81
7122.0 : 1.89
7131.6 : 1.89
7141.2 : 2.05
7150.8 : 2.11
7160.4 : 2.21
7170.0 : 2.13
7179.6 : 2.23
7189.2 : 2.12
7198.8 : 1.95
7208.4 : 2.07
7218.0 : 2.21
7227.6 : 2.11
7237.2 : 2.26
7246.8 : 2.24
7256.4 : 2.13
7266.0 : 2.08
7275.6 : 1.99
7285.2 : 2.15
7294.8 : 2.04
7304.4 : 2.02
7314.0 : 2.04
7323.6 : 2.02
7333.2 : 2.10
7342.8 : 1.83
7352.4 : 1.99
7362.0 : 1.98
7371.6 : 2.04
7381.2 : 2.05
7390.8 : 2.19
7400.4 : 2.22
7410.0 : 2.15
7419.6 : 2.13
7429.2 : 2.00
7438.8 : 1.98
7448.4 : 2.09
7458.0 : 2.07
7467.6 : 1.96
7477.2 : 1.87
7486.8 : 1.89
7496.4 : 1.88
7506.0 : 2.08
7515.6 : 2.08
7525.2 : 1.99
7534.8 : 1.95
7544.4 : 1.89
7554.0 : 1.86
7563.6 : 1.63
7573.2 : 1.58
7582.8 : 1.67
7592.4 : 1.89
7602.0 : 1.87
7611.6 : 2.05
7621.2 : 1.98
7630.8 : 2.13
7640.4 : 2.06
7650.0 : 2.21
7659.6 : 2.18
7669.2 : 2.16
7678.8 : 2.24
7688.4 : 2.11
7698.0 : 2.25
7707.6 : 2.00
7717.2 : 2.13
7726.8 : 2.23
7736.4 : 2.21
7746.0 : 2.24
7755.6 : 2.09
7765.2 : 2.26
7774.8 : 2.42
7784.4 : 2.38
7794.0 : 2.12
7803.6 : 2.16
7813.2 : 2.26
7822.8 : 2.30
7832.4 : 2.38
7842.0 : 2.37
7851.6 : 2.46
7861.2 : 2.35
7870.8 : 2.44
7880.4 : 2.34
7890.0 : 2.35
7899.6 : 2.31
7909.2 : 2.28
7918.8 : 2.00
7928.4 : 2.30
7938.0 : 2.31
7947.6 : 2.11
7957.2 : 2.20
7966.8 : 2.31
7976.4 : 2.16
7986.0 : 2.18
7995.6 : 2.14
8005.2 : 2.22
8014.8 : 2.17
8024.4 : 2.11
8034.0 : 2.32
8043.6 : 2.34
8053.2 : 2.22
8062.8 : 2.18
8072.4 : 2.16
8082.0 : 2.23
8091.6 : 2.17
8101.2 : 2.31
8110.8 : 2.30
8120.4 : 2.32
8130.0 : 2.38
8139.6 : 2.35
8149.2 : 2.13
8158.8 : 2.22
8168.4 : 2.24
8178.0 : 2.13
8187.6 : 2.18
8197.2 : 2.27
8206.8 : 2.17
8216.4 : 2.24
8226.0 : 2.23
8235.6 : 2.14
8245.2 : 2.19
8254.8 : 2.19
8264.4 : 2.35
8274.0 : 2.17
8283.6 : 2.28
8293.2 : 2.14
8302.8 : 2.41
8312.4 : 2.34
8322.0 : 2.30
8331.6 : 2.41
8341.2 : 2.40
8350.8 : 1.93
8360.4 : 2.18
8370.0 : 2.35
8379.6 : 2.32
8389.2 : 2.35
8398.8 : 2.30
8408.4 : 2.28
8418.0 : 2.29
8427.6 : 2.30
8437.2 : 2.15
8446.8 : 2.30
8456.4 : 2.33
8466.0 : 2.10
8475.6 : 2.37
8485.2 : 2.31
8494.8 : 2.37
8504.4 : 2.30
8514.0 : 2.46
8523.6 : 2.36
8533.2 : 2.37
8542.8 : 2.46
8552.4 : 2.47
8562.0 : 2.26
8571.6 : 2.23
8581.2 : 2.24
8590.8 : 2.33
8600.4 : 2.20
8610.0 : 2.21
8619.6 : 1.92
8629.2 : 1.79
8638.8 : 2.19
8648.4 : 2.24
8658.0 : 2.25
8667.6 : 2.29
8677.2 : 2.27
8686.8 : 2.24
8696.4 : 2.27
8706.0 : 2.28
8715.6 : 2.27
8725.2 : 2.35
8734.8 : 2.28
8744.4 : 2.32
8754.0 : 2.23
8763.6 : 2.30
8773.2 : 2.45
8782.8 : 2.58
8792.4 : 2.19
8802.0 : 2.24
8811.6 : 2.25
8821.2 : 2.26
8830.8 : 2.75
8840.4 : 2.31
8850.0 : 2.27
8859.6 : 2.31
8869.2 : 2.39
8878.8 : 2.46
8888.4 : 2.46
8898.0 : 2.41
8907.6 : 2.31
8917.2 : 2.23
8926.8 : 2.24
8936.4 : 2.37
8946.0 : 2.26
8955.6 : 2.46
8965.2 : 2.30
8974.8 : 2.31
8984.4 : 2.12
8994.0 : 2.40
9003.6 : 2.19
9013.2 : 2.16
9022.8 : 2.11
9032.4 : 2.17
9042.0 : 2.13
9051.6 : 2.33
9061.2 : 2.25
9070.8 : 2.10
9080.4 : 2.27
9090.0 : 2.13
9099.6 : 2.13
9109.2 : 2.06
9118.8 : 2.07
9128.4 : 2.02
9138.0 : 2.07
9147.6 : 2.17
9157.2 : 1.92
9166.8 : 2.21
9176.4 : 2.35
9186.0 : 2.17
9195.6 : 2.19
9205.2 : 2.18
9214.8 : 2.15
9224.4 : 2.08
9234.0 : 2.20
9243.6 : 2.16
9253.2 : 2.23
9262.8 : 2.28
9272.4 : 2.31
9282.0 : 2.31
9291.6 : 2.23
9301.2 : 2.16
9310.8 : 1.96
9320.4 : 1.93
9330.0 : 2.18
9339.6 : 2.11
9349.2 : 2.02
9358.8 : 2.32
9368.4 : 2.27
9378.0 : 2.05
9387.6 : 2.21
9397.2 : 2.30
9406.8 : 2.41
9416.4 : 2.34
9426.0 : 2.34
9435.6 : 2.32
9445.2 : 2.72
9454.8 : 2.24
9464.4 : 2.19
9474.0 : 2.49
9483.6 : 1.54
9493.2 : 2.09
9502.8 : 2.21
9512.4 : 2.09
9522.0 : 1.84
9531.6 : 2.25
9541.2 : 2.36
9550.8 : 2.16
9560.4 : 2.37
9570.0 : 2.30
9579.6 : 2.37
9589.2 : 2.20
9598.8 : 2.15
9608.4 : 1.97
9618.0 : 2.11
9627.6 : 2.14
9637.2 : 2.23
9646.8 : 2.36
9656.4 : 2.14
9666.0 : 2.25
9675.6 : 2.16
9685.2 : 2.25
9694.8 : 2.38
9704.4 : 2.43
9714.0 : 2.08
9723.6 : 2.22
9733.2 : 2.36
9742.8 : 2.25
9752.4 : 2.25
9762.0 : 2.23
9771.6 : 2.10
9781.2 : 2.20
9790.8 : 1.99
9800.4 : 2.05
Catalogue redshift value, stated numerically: 0.46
